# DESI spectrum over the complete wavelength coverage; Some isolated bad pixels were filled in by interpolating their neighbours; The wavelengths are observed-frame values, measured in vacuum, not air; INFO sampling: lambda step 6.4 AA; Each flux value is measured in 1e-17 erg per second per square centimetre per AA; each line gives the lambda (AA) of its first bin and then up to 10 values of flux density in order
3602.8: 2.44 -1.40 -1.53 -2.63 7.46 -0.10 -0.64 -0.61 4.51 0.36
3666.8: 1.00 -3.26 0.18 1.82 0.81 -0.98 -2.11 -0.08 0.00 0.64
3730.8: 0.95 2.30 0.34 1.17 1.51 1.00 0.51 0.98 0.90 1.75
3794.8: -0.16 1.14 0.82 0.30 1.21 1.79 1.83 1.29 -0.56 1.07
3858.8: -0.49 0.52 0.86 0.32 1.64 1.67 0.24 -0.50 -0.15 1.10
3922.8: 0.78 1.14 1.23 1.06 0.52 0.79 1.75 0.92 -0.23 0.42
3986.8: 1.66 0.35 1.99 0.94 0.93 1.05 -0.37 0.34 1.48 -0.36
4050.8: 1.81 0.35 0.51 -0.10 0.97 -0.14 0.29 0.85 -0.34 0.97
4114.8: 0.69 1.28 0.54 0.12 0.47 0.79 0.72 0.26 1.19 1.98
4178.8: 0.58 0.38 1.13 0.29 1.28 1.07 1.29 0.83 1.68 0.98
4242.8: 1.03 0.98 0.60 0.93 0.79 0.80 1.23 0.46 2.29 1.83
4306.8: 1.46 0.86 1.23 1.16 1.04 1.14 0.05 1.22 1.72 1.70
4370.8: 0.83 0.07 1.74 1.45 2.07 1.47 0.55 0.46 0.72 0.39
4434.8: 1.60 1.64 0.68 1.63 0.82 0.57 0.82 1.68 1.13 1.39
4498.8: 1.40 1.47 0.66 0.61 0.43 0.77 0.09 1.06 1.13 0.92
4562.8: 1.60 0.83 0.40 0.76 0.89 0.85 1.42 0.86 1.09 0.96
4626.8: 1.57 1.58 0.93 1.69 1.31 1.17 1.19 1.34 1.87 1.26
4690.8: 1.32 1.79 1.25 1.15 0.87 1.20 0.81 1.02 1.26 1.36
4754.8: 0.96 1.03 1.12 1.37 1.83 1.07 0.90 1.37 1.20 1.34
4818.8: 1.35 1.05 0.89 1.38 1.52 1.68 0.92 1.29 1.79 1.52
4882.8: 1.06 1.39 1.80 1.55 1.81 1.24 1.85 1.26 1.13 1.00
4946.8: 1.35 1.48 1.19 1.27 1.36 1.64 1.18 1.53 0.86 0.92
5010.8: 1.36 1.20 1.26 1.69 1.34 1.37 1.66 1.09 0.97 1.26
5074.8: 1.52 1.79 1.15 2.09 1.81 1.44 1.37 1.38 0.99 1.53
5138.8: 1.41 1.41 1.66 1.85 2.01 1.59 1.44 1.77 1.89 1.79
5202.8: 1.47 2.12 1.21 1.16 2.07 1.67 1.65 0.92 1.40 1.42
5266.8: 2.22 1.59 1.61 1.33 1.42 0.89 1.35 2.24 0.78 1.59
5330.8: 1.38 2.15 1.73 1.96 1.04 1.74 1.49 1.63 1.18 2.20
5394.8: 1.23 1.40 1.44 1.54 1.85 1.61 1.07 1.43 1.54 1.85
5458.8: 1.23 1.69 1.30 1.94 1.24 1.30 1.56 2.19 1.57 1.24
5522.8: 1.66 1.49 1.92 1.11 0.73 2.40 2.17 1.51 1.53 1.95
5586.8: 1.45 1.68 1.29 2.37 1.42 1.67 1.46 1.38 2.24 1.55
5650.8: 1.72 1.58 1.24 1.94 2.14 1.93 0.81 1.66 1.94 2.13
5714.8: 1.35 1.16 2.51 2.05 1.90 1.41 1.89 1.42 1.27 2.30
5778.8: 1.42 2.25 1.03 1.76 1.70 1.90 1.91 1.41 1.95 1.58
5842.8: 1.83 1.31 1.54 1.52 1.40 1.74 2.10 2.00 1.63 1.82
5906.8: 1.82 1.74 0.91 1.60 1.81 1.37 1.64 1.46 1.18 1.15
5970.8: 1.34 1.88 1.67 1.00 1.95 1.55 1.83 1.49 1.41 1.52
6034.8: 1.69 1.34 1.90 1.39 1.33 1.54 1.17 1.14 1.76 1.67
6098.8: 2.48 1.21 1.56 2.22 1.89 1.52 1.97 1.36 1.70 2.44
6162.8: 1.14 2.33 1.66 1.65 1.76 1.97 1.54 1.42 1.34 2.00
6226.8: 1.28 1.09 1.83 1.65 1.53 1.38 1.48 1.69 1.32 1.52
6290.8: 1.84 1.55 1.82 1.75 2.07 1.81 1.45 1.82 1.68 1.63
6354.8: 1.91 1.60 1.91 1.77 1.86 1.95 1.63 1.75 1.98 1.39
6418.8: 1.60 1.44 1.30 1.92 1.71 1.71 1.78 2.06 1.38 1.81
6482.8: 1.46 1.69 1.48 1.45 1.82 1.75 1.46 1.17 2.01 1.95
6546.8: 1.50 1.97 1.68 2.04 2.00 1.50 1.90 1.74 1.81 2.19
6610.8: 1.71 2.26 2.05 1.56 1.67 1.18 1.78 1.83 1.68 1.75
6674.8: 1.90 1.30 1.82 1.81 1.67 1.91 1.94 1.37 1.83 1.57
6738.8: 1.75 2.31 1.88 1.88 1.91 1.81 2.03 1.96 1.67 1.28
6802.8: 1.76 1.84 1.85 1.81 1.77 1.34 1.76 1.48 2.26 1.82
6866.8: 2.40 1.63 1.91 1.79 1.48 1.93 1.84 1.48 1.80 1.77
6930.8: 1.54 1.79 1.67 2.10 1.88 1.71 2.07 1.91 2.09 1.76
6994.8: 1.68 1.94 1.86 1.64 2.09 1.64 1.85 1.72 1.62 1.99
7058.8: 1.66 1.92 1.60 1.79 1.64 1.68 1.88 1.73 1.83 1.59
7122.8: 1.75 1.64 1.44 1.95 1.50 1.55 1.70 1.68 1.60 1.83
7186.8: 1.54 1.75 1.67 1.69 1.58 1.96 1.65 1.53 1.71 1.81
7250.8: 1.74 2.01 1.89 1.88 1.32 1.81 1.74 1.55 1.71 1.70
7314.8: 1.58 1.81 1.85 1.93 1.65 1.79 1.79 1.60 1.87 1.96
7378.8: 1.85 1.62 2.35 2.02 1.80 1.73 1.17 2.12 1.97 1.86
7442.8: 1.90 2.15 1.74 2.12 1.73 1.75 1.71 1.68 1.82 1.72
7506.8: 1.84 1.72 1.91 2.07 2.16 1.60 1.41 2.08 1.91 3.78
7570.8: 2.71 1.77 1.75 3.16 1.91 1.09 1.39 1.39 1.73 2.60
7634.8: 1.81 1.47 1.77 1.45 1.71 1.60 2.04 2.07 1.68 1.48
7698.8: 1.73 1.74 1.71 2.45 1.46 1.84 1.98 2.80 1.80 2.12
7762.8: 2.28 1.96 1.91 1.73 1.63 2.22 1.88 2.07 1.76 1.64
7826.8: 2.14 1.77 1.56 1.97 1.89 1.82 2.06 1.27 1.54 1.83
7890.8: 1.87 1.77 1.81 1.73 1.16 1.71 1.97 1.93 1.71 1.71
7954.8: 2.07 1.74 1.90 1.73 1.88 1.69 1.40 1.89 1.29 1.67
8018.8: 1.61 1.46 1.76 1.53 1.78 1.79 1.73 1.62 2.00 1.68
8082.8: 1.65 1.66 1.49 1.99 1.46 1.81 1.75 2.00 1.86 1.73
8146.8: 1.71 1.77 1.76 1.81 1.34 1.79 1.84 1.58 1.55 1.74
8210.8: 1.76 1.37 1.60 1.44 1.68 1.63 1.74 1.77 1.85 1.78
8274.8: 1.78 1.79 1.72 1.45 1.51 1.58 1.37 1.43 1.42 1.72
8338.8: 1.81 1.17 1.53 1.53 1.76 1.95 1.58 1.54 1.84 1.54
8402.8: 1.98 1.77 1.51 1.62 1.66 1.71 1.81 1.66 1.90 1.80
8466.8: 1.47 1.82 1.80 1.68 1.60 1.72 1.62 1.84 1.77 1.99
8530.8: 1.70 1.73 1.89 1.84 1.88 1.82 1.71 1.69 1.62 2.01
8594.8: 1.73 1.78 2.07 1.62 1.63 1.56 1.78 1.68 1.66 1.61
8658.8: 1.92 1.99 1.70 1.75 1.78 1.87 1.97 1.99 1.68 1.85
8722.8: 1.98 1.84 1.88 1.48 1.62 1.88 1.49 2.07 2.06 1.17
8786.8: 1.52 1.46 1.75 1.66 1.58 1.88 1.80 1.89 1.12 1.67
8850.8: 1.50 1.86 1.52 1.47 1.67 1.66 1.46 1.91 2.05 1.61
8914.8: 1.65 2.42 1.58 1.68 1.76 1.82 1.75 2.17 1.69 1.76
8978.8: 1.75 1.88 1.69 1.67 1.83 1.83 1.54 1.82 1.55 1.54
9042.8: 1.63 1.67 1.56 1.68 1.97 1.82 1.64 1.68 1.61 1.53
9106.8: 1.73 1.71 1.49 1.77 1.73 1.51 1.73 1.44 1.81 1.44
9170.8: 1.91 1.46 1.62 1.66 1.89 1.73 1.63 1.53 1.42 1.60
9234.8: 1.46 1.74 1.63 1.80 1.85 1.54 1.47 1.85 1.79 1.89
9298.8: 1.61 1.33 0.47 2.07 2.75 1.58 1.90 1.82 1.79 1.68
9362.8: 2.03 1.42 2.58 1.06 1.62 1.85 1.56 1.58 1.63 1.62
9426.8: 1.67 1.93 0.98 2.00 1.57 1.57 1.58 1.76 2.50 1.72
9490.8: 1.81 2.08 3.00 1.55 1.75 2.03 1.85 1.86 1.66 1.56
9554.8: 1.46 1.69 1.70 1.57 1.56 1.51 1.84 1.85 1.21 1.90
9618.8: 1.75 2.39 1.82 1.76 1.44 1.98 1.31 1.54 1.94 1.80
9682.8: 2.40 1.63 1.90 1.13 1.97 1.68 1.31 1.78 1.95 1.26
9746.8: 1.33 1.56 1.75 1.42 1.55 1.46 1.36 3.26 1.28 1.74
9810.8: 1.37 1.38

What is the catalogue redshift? 0.15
